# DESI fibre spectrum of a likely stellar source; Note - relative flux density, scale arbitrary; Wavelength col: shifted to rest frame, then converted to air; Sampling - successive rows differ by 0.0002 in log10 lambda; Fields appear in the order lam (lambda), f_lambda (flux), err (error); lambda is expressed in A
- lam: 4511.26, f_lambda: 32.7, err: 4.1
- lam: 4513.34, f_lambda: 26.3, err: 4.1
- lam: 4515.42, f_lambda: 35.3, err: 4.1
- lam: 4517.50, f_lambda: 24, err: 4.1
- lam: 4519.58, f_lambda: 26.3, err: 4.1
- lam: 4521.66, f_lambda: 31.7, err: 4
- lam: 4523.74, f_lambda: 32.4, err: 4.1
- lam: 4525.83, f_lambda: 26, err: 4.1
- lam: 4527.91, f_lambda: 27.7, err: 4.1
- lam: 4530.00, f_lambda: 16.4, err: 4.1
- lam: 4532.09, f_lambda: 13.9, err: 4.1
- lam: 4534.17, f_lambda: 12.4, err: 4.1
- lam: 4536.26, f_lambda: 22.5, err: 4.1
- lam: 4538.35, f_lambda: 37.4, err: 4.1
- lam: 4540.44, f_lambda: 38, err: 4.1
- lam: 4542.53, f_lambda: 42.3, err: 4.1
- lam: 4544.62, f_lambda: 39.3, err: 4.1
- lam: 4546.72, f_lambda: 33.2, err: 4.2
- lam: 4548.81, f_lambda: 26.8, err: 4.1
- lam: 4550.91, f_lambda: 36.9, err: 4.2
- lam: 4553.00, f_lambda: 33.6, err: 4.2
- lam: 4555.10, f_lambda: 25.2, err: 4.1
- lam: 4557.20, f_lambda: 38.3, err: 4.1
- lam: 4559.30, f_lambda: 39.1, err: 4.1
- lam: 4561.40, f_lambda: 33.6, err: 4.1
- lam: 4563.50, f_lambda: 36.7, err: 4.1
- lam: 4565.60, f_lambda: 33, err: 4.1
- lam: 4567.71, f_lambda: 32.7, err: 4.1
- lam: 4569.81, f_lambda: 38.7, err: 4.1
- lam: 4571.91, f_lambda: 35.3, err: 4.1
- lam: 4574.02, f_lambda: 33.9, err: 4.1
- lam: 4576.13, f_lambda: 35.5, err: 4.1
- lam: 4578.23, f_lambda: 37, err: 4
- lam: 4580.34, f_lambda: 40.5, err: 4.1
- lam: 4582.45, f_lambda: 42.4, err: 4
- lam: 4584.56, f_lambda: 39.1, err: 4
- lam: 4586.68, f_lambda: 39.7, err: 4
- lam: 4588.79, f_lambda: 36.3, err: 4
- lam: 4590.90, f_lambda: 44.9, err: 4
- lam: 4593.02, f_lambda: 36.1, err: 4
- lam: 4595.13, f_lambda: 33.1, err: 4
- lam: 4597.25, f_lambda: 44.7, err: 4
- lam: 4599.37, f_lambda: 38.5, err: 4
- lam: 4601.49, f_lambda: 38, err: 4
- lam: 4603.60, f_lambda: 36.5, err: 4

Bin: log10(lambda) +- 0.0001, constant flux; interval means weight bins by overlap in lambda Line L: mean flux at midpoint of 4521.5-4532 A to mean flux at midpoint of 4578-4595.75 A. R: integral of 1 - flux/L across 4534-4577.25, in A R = -3.1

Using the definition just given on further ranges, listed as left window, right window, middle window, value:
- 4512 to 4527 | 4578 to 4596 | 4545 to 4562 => 0.2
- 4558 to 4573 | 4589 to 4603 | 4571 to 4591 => -0.4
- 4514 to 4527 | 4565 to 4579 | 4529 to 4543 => 2.6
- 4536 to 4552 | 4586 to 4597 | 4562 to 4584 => 0.4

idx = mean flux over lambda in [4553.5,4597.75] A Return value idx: 36.8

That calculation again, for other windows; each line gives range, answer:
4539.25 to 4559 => 35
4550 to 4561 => 34.5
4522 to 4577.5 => 31.6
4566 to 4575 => 35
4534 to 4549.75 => 32.6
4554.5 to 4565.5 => 34.8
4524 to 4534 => 21.1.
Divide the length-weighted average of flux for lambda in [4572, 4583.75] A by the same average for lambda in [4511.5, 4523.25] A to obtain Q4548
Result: 1.29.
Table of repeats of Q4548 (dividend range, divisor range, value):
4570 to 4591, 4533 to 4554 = 1.19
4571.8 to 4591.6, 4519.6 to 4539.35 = 1.57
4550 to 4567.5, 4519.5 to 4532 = 1.34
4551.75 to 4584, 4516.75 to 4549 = 1.27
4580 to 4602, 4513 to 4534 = 1.55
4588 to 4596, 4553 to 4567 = 1.10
